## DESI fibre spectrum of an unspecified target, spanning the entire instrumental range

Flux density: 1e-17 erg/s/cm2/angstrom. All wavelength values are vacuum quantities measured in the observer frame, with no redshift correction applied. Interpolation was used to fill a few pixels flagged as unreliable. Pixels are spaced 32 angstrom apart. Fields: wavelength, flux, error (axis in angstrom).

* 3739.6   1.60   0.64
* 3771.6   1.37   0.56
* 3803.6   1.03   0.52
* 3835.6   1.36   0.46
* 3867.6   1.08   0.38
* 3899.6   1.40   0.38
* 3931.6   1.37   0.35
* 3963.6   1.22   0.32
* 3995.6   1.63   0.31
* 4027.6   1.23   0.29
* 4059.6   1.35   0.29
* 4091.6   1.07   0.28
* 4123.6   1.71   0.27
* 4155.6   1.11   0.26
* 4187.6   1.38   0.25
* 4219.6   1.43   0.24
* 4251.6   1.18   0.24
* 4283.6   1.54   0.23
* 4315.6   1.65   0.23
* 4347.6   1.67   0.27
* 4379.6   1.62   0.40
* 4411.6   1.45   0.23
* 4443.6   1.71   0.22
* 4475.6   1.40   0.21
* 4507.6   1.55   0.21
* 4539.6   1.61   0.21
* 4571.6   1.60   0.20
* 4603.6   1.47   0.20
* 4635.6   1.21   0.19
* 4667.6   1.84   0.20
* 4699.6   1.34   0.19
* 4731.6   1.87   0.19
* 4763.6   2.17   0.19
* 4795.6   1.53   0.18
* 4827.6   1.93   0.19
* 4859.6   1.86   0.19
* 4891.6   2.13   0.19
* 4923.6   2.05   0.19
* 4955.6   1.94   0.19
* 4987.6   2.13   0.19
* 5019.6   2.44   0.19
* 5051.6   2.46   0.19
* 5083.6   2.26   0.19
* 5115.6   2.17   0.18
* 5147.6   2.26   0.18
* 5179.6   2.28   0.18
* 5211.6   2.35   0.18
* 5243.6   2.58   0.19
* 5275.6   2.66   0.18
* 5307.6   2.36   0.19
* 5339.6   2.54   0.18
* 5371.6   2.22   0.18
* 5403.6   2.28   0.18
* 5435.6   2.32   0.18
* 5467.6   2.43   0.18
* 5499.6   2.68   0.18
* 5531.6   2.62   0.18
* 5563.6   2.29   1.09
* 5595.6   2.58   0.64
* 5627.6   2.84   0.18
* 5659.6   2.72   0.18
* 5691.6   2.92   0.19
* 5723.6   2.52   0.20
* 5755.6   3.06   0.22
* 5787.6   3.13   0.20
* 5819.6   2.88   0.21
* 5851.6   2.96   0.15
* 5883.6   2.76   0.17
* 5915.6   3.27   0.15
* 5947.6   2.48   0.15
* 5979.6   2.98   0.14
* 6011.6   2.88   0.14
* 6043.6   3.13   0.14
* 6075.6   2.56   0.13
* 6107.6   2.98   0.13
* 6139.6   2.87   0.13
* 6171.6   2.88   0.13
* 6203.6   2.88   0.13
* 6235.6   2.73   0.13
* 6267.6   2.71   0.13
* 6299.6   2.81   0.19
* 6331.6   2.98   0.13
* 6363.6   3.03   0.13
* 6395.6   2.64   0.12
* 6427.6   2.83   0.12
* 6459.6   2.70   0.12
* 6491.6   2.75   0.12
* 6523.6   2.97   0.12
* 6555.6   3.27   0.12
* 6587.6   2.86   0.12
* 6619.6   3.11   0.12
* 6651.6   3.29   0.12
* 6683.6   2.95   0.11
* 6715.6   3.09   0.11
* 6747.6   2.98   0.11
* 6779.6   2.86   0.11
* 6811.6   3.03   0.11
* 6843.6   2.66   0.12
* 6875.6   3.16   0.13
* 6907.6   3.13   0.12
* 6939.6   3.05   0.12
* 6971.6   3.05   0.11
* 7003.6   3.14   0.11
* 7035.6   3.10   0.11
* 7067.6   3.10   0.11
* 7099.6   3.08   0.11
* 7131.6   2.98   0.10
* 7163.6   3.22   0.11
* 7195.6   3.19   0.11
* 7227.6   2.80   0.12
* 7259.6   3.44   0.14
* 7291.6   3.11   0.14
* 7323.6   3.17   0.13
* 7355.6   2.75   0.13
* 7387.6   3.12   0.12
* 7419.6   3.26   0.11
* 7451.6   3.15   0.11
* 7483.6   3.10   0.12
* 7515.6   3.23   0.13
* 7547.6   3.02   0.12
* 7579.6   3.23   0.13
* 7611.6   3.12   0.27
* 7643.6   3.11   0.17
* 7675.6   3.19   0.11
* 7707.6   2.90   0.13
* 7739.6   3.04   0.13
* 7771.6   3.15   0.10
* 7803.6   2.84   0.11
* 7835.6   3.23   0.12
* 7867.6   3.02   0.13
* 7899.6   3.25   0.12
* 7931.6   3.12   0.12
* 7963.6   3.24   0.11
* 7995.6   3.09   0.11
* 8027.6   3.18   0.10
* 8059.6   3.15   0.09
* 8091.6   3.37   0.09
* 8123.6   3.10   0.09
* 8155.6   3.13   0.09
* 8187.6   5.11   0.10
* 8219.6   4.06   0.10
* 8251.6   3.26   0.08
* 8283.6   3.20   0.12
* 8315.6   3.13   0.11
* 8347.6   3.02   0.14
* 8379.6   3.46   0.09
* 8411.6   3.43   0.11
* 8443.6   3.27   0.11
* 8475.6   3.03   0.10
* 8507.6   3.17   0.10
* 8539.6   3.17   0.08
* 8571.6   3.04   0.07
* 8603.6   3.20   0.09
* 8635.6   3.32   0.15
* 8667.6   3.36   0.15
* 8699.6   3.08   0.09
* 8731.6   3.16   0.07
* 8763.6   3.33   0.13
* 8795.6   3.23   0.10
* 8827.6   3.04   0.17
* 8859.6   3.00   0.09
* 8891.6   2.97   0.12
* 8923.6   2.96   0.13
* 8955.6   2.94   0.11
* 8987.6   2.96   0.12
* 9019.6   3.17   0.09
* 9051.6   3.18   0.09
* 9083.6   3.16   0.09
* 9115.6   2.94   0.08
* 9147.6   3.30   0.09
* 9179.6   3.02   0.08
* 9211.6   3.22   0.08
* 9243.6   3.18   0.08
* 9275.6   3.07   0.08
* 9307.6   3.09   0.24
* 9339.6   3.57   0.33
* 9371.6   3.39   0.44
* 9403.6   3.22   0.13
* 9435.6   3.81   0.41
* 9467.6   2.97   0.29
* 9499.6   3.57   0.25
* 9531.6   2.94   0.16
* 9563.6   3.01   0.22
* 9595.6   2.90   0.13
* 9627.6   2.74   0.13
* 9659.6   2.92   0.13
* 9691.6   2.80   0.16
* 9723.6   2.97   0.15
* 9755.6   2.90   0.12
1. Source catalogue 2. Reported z 0.249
